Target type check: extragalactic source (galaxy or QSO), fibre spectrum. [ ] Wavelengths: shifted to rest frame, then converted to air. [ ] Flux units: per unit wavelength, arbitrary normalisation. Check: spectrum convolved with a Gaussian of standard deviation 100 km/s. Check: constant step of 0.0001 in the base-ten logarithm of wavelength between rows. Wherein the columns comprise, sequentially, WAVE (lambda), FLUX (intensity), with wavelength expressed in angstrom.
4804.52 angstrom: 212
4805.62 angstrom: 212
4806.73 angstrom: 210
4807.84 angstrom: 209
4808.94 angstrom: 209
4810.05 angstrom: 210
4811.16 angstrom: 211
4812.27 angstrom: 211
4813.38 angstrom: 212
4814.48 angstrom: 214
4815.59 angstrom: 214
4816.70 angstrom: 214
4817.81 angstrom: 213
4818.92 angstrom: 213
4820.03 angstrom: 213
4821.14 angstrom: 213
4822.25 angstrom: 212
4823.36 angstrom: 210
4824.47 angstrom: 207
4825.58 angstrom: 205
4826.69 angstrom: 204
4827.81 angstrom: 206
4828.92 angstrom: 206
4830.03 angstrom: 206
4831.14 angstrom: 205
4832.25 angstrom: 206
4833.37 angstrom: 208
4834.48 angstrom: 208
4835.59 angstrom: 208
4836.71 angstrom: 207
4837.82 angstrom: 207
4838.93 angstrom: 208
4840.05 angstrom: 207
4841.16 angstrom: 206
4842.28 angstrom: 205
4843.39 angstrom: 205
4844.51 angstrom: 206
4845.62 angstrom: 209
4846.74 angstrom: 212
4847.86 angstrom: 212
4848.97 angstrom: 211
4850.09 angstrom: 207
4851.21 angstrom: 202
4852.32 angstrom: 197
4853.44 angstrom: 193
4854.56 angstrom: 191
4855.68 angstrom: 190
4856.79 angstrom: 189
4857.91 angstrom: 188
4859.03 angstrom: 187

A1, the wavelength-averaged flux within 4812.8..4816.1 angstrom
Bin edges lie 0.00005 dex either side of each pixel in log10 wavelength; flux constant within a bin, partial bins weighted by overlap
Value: 214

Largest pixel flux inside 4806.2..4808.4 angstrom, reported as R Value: 210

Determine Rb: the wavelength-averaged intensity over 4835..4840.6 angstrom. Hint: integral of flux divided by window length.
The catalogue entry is 207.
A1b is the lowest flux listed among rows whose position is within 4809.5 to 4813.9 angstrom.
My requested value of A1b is 210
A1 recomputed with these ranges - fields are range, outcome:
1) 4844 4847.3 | 209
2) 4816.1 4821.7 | 213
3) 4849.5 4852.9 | 202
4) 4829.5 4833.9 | 206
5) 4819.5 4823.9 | 212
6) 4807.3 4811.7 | 210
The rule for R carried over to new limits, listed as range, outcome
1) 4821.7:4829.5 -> 212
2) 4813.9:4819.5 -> 214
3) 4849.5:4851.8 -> 207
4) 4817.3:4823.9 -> 213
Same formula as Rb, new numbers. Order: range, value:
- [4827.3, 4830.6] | 206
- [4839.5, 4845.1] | 206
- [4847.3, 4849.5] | 212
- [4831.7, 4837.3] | 207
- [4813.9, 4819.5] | 214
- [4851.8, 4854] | 195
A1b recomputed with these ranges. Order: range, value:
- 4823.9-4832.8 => 204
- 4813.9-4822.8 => 212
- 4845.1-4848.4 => 209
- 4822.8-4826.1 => 205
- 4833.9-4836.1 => 208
